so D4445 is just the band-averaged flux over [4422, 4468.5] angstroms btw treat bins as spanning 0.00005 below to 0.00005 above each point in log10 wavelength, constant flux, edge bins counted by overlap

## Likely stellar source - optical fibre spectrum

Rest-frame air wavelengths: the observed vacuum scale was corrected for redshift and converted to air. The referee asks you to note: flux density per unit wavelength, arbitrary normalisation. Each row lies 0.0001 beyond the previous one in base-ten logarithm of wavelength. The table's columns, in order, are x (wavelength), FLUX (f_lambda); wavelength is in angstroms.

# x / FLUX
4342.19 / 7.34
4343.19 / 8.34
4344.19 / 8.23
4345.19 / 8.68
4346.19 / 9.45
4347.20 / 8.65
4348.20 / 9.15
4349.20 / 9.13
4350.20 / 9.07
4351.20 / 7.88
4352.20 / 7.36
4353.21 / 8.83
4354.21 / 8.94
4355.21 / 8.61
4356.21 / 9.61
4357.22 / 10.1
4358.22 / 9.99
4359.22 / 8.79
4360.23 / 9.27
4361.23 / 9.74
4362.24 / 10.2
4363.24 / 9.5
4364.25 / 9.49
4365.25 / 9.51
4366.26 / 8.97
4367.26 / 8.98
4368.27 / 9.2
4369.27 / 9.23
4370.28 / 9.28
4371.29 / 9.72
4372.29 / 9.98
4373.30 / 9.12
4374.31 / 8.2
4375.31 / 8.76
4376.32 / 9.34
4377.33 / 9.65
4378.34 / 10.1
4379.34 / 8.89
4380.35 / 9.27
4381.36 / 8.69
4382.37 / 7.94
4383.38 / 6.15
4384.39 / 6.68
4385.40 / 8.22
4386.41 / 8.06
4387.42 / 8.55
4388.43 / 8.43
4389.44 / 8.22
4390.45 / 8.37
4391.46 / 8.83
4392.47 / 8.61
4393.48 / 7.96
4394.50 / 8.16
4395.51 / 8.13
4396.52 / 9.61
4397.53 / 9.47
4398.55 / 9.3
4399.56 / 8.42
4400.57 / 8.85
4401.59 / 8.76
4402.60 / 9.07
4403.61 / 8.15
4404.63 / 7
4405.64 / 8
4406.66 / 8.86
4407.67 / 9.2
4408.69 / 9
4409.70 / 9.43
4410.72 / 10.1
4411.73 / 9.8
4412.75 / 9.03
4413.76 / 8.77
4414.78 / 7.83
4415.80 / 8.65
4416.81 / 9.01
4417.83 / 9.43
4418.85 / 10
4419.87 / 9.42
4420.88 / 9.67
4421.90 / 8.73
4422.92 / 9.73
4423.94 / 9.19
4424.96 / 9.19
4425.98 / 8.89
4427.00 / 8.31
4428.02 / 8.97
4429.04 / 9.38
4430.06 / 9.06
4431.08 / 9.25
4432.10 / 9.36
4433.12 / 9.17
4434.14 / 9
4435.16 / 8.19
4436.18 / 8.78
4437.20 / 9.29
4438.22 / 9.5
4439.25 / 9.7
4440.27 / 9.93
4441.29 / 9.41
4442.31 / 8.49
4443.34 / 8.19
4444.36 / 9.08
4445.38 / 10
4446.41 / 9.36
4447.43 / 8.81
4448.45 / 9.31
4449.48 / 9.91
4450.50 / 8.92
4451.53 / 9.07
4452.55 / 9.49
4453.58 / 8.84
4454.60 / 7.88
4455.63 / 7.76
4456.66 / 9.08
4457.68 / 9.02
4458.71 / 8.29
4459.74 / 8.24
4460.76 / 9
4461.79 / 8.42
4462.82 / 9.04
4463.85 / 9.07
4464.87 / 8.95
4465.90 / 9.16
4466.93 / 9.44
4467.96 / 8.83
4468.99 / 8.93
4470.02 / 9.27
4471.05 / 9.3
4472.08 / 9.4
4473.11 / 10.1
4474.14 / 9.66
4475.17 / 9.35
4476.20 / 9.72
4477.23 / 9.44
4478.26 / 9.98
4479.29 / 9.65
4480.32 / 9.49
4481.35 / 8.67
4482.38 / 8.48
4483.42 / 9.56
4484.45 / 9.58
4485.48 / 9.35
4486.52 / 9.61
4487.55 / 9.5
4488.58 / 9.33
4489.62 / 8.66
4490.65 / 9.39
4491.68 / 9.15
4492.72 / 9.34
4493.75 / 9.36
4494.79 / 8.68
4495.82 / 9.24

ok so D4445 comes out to 9.02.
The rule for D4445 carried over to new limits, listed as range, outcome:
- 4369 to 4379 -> 9.34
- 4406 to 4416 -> 9.06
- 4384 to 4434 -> 8.83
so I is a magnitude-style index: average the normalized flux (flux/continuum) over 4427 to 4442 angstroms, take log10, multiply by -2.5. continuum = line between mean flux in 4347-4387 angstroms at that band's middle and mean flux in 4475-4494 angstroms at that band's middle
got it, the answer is 0.00 mag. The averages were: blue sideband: 8.96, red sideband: 9.35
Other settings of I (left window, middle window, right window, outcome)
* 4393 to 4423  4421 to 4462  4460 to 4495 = 0.01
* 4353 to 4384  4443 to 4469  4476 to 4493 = 0.04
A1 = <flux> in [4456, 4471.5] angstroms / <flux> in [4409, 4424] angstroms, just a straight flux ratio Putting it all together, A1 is 0.96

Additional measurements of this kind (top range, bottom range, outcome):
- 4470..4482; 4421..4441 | 1.04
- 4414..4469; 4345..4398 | 1.02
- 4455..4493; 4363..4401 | 1.04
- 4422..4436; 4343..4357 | 1.03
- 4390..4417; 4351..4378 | 0.95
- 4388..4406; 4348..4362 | 0.94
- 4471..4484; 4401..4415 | 1.07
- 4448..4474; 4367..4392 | 1.03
